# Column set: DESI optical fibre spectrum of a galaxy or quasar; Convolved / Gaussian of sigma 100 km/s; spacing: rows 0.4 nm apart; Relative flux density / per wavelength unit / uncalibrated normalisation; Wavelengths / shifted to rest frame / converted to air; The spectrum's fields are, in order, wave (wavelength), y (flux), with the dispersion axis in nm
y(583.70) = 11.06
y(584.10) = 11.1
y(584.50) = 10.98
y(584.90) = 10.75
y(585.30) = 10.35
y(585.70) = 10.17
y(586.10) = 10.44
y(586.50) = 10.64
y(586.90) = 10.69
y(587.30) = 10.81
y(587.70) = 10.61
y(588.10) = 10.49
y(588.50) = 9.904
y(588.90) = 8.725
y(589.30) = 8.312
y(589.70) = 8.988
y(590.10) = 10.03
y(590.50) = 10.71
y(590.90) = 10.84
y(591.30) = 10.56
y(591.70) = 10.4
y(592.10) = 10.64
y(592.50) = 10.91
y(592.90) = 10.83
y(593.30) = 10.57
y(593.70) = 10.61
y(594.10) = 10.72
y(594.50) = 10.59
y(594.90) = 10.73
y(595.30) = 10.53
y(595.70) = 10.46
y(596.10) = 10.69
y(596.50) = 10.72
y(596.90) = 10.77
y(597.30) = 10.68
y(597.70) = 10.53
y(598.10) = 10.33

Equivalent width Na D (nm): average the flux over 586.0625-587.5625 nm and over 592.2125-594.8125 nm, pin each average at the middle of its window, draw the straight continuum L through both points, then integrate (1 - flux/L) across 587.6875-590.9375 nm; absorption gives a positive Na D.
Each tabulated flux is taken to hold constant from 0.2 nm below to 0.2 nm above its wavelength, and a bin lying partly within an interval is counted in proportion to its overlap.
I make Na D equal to 0.28 nm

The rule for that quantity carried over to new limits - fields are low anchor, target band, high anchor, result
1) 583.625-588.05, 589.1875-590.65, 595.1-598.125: 0.15 nm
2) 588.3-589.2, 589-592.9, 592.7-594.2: -0.10 nm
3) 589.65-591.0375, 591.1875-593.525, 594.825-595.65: -0.06 nm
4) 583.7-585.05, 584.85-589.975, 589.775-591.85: 0.32 nm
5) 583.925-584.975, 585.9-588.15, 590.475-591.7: 0.05 nm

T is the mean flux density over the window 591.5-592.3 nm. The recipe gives 10.5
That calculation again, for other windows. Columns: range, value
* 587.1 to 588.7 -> 10.5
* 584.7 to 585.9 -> 10.4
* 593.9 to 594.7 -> 10.7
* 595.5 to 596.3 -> 10.6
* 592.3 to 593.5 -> 10.8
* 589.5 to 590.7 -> 9.91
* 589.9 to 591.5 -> 10.5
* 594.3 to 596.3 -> 10.6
